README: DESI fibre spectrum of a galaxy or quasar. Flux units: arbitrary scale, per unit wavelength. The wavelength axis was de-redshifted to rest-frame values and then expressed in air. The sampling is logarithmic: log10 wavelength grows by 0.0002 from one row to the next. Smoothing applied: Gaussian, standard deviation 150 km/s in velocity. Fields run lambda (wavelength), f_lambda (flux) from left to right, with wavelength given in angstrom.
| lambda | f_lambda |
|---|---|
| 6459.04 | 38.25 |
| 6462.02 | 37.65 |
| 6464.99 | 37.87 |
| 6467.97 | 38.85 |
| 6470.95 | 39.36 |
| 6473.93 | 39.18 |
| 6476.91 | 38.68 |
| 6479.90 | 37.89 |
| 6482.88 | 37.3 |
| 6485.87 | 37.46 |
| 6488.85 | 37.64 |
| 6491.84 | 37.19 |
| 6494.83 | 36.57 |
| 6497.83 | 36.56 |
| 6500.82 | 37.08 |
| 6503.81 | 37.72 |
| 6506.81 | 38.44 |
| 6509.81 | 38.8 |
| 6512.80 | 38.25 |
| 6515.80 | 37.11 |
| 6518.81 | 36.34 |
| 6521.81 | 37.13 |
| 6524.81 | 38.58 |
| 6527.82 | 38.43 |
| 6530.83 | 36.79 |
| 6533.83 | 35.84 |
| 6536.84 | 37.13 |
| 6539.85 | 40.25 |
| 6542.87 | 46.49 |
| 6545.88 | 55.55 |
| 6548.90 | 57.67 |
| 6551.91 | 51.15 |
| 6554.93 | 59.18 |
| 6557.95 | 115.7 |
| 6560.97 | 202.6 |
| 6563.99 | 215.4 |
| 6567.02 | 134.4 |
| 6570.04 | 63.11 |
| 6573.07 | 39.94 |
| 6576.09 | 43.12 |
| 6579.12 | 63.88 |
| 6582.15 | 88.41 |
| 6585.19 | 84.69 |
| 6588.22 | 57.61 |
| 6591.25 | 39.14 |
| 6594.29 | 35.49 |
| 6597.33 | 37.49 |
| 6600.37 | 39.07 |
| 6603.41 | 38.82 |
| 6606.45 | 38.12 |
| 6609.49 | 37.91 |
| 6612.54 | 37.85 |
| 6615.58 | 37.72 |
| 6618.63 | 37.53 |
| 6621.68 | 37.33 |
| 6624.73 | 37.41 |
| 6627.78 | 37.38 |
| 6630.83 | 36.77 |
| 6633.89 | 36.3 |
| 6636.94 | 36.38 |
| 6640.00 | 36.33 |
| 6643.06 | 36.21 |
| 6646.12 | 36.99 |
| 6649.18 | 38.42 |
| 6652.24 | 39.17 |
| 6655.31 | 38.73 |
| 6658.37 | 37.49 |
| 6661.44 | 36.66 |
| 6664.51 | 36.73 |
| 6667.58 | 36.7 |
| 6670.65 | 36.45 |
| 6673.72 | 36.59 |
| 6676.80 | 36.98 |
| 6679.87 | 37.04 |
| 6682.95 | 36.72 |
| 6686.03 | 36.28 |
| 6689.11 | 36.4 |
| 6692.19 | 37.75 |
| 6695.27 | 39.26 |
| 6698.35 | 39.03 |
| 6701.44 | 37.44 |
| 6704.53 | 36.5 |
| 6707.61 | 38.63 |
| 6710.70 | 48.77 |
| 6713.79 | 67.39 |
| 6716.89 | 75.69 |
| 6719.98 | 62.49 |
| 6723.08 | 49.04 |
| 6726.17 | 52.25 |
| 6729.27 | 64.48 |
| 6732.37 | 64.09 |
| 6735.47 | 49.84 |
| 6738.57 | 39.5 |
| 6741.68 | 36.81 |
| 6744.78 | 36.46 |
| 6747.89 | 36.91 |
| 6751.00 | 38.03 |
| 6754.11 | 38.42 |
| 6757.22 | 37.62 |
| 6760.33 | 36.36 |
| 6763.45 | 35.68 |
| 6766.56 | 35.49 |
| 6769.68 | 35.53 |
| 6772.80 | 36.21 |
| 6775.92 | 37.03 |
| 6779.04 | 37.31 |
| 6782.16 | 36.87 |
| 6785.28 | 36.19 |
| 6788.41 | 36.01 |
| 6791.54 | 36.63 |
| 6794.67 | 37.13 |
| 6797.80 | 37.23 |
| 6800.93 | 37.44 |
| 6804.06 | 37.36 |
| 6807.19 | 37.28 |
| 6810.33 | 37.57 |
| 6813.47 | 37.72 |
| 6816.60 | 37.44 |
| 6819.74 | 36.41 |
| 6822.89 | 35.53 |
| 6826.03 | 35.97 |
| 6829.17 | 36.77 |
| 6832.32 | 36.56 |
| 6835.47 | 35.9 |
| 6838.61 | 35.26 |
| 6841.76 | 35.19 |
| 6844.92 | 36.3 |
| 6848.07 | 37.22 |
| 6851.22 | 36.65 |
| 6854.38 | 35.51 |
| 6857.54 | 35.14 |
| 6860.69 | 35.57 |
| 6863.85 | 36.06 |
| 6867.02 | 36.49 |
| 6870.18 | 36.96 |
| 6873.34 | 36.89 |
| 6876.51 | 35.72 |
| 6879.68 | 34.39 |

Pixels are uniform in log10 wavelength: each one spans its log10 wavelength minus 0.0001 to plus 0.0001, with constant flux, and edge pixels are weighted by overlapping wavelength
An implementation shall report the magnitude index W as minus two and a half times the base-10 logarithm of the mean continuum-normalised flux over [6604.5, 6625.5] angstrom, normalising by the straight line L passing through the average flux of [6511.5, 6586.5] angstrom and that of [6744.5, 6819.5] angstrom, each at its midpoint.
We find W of 0.49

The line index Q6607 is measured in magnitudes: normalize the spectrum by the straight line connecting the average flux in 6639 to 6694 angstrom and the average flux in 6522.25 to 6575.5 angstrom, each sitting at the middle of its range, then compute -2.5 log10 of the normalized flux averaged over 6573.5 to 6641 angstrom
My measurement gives 0.25 mag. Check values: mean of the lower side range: 73.4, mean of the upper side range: 37.1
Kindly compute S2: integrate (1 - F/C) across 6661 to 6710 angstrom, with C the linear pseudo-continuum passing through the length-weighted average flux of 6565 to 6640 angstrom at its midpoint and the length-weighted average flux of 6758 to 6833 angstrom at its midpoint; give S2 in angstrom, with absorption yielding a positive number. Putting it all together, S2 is 7.4 angstrom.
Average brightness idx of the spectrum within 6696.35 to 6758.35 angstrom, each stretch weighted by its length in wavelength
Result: 47.5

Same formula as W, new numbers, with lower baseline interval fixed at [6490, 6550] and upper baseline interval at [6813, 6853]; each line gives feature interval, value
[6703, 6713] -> -0.151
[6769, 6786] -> 0.010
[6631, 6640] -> 0.061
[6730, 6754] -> -0.166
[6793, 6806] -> -0.018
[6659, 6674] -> 0.043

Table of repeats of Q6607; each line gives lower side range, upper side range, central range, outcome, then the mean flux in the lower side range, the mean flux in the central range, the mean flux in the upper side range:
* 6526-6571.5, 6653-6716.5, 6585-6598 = 0.36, 79.1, 48.3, 40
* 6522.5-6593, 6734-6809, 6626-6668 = 0.46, 71.1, 37.2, 37.5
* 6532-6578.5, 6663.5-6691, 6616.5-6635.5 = 0.42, 79.3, 37.1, 36.7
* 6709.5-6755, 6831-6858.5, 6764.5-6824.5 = 0.16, 50.8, 36.7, 36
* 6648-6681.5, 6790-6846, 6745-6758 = -0.02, 37.3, 37.6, 36.7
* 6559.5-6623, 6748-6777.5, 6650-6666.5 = 0.41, 67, 37.7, 36.7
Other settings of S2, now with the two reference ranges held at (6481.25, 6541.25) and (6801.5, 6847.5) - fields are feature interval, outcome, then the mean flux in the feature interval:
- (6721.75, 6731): -4.7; 55.6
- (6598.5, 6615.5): -0.5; 38.3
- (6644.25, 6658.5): -0.4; 38.2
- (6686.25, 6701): -0.4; 37.9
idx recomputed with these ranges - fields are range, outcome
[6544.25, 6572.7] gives 103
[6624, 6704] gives 37.2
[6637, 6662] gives 37.5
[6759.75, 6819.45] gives 36.8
